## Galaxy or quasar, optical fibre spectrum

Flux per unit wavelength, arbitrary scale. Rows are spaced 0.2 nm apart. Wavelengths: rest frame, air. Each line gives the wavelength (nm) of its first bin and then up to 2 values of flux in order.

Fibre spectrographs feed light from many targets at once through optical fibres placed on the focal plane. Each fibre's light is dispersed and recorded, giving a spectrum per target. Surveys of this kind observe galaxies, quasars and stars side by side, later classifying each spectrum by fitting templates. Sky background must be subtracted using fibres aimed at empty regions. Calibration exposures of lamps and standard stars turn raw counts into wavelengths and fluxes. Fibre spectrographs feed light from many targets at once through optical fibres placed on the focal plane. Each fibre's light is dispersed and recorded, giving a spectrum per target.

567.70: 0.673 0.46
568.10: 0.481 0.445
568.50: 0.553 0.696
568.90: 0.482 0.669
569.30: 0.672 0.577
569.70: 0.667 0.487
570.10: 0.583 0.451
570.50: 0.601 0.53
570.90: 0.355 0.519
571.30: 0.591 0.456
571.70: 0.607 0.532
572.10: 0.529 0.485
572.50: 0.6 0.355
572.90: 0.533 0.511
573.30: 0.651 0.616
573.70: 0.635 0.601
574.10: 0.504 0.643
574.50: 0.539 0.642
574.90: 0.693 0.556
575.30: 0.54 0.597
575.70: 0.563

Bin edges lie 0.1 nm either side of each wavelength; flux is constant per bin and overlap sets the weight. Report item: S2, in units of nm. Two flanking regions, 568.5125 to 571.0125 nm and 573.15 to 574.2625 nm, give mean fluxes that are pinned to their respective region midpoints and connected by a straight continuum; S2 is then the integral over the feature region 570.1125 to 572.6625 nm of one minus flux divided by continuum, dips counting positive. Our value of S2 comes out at 0.260 nm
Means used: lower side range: 0.564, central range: 0.519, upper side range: 0.6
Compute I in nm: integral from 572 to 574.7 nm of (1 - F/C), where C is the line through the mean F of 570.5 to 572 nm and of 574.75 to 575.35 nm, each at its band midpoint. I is 0.05 nm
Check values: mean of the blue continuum 0.519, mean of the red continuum 0.605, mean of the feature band 0.557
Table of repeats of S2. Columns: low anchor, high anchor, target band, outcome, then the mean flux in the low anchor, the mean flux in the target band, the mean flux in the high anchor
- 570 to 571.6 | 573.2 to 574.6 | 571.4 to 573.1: 0.121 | 0.511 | 0.512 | 0.598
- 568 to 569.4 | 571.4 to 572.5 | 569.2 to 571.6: 0.039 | 0.571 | 0.541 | 0.529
